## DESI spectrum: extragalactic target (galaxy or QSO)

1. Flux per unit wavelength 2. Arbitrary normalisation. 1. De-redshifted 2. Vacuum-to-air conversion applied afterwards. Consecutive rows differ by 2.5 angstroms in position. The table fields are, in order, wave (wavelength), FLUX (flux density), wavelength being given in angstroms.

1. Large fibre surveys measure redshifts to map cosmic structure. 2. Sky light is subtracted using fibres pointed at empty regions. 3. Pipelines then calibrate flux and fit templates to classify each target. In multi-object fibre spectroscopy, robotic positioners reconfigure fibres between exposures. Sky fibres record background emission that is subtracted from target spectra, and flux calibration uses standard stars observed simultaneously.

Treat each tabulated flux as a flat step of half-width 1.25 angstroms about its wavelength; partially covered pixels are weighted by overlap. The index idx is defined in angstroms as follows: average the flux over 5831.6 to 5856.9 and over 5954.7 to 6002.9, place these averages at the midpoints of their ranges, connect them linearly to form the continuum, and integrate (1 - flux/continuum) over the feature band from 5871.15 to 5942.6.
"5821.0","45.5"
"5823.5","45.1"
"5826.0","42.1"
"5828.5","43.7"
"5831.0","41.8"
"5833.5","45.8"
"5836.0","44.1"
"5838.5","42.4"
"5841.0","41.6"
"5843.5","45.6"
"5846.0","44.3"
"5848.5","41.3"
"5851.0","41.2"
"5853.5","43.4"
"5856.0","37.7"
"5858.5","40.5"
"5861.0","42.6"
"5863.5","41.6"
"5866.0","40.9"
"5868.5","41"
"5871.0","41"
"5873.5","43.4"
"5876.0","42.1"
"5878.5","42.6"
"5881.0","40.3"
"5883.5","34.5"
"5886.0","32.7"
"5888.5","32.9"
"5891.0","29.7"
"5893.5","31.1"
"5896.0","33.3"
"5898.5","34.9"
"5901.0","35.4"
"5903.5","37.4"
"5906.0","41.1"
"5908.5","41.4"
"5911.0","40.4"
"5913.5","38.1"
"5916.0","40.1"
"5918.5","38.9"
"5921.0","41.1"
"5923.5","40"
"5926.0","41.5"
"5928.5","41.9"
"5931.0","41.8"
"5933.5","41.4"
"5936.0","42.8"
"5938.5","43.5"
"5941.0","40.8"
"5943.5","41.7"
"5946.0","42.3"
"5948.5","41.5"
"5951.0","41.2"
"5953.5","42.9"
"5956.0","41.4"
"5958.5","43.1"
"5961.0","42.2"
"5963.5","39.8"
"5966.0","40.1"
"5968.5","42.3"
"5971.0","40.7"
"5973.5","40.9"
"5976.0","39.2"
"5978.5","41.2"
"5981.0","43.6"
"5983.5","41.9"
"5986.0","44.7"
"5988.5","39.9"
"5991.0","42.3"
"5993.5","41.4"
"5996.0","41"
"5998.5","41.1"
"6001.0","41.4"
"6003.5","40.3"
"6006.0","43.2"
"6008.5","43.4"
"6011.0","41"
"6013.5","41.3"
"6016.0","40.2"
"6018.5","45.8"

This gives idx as 5.7 angstroms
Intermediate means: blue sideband 42.8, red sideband 41.5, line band 38.8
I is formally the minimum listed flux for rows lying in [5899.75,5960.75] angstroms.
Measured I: 35.4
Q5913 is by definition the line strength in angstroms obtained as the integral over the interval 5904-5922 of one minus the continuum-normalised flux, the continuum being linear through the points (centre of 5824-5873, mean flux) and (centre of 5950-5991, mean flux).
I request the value 0.8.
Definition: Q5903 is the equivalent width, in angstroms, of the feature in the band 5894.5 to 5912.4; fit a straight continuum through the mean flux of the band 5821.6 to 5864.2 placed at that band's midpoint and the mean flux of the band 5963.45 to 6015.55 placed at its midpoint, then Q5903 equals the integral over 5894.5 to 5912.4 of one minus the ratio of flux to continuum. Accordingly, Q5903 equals 1.9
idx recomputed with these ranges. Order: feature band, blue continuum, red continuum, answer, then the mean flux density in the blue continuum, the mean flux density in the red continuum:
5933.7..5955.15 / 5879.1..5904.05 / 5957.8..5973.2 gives -1.5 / 34.3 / 41.3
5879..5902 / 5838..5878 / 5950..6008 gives 4.2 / 41.9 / 41.6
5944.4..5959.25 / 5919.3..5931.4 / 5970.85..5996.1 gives -0.2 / 41.1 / 41.6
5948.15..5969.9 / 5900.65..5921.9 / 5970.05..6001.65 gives -0.5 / 39.5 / 41.5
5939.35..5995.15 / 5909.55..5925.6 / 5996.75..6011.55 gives -0.9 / 39.9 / 41.7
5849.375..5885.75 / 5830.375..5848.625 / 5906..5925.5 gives 1.4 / 43.5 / 40.1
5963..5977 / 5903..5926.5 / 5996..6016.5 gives 0.1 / 40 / 41.5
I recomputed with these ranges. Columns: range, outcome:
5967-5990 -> 39.2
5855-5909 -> 29.7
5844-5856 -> 37.7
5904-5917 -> 38.1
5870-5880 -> 41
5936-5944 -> 40.8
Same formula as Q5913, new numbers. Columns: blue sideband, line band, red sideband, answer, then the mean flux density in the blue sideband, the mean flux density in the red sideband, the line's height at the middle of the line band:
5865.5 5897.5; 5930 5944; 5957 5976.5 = -0.79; 37.2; 41.1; 39.8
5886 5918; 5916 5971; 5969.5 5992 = -3.44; 36.2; 41.6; 39.1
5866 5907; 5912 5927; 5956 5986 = -0.41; 37.2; 41.5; 38.9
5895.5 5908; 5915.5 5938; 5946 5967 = -1.22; 36.9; 41.6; 39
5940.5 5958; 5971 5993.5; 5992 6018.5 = 0.03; 41.8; 41.6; 41.7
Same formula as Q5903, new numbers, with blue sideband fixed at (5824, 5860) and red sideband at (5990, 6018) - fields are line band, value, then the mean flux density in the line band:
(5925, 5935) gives 0.1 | 41.7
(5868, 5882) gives 0.2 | 41.8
